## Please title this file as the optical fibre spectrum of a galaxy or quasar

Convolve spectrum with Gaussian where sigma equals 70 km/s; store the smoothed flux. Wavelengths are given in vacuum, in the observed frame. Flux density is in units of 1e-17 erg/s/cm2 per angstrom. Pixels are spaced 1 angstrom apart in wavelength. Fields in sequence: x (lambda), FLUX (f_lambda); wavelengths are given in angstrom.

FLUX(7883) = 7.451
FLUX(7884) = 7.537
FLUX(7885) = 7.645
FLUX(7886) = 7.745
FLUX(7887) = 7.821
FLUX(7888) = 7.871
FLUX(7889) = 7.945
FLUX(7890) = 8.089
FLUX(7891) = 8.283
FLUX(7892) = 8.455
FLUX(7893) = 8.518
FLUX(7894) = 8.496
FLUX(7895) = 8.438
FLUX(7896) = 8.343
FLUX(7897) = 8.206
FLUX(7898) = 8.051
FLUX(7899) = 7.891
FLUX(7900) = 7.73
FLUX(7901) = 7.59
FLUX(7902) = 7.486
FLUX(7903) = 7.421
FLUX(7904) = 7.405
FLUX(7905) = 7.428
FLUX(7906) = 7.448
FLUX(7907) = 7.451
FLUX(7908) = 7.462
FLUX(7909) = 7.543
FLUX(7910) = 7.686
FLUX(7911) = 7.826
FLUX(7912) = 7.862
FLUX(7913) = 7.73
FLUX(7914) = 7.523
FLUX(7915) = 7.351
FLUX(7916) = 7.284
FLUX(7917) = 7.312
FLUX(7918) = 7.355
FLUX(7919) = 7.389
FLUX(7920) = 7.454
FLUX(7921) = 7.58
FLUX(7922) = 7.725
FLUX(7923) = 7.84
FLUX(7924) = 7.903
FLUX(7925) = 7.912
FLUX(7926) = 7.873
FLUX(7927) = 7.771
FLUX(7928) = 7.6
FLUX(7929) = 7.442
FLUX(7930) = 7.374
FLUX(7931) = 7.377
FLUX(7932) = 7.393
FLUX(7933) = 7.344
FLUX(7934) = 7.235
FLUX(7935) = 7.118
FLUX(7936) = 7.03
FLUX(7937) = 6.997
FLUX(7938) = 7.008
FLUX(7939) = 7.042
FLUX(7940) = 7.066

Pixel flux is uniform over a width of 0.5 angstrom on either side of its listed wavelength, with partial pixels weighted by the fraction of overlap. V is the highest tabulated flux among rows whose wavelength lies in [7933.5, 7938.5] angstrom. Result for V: 7.235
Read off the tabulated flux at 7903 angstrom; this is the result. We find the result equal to 7.421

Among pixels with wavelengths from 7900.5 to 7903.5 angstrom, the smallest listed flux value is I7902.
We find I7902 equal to 7.421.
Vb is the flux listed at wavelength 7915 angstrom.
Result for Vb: 7.351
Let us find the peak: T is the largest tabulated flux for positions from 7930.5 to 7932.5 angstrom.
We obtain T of 7.393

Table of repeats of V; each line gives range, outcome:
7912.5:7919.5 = 7.73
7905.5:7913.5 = 7.862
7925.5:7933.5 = 7.873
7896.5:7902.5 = 8.206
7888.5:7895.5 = 8.518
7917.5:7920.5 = 7.454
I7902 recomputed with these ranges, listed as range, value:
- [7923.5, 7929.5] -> 7.442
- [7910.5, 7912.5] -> 7.826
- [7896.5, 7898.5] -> 8.051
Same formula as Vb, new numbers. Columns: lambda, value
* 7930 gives 7.374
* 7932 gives 7.393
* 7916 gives 7.284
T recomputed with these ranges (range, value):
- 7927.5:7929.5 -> 7.6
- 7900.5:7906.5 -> 7.59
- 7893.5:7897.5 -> 8.496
